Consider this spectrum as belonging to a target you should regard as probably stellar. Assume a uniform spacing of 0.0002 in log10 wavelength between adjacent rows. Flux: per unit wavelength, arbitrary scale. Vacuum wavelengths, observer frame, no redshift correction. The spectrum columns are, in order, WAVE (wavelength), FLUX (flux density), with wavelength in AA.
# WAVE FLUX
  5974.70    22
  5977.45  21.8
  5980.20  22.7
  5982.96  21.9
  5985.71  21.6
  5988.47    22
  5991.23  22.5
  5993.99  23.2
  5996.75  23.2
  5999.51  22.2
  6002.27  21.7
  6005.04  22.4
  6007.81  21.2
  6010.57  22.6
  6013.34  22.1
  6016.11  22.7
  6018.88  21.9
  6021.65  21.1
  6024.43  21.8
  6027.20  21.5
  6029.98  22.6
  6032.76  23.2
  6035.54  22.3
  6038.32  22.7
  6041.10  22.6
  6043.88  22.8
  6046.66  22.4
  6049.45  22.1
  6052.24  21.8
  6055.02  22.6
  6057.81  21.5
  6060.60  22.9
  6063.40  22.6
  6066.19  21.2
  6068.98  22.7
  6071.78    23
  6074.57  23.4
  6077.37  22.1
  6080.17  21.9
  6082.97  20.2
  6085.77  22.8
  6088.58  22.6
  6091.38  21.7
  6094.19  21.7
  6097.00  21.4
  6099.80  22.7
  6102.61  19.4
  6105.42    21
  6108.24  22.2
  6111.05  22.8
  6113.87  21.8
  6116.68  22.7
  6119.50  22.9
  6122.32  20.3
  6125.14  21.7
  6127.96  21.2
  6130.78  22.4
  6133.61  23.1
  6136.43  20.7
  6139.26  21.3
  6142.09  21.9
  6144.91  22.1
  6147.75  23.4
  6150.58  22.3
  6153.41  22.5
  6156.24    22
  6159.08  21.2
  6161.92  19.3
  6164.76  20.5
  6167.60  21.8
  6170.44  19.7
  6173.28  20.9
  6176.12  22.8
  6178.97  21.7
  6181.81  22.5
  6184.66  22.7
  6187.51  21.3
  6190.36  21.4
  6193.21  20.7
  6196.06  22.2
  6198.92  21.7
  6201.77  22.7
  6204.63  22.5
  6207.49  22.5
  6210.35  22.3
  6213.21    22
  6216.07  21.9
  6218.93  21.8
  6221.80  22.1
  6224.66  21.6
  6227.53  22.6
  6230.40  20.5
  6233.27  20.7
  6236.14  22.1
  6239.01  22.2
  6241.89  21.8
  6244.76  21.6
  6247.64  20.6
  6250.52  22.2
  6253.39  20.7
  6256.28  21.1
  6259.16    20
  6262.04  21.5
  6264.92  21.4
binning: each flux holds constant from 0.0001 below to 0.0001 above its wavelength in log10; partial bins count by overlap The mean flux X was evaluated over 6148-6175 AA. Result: 21.3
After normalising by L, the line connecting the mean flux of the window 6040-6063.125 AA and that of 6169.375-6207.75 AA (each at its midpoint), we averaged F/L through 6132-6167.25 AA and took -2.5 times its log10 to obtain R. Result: 0.013 mag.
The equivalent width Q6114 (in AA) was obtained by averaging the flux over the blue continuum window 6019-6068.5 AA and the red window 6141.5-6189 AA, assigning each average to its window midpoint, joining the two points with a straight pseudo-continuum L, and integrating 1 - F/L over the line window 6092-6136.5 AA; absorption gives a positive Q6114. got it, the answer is 0.3 AA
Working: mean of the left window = 22.2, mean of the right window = 21.7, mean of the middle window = 21.8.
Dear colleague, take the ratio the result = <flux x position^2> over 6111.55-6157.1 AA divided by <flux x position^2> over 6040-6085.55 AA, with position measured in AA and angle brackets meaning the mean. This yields 1.01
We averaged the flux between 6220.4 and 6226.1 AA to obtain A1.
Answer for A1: 21.9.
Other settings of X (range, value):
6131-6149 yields 22.1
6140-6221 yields 21.8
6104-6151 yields 22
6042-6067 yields 22.2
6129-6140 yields 21.9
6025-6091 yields 22.3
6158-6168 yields 20.6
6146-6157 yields 22.6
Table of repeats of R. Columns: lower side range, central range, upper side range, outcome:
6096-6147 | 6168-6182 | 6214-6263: 0.01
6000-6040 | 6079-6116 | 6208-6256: 0.01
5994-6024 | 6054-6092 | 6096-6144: -0.02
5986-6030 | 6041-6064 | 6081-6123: -0.02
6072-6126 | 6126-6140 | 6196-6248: 0.01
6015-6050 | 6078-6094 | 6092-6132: 0.00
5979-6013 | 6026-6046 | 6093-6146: -0.02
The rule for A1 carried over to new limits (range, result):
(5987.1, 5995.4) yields 22.6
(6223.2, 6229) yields 22.1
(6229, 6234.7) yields 20.6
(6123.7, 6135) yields 22.1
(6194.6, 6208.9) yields 22.3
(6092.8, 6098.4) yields 21.6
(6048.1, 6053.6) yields 21.9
